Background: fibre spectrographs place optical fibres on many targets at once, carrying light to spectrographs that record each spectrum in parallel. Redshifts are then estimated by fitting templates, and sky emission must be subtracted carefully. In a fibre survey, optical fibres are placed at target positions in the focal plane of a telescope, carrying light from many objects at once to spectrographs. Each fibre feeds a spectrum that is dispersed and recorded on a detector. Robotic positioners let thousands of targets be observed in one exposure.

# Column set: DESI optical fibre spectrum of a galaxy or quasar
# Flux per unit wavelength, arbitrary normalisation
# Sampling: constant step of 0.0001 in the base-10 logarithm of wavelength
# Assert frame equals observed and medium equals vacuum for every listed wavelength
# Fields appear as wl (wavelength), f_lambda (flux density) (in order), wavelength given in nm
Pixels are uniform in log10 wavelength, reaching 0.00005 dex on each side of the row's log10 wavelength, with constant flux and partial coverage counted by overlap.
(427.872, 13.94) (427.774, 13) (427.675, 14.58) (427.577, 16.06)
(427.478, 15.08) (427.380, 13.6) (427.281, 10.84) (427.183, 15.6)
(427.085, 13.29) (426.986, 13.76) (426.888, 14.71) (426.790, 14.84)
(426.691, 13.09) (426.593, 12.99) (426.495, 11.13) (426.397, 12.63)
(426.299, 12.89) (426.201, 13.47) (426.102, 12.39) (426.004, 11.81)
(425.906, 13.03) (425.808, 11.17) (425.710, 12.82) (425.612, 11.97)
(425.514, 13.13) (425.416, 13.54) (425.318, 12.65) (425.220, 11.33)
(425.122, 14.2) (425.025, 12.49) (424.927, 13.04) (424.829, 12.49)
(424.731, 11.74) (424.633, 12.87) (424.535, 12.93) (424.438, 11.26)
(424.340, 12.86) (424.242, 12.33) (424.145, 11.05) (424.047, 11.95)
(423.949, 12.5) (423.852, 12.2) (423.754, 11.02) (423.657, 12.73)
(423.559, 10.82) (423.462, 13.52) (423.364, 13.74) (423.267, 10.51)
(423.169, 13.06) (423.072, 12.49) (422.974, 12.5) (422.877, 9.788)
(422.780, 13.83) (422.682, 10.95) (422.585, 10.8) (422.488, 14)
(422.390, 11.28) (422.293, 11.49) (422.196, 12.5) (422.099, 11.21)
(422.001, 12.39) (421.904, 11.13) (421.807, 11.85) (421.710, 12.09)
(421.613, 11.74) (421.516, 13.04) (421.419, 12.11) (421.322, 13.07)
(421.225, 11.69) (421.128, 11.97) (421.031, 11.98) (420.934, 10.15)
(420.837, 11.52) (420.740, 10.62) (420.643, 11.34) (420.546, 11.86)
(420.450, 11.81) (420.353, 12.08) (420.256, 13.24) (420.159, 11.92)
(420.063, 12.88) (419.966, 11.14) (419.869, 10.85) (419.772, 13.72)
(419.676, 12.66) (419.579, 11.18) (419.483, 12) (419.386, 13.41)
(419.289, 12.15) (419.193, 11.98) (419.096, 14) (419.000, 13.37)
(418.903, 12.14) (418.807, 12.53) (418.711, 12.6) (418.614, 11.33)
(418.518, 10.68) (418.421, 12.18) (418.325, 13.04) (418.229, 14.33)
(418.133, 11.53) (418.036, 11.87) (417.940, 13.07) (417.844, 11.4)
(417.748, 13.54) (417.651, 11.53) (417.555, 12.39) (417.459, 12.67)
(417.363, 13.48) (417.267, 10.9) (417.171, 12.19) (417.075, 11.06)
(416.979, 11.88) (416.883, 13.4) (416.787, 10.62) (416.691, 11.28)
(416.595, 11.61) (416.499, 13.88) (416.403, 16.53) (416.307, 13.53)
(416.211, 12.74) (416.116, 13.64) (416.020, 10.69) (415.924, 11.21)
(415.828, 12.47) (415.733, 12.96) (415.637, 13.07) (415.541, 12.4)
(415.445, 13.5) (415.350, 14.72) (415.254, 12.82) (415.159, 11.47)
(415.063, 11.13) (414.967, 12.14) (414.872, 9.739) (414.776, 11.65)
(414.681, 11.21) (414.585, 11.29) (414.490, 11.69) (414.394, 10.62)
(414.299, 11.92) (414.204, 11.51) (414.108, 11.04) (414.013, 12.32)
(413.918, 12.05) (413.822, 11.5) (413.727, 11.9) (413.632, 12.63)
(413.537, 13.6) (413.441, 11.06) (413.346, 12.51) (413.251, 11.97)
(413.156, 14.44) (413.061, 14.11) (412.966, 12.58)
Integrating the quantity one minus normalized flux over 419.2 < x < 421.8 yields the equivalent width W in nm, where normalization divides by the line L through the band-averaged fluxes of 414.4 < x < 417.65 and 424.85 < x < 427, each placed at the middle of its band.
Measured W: 0.11 nm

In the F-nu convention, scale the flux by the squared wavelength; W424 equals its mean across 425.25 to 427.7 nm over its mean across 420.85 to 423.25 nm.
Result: 1.13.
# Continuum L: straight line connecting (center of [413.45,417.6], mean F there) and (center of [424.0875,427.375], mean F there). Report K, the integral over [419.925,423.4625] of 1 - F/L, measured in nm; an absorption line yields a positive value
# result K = 0.16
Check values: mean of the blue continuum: 12.2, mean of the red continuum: 12.7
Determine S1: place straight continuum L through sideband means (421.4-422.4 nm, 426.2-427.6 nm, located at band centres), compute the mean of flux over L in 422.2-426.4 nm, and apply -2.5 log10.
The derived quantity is 0.03 mag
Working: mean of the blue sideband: 11.9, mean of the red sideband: 13.6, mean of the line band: 12.3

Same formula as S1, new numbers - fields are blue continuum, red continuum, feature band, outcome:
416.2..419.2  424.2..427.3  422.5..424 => 0.05 mag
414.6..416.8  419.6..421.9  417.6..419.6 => -0.02 mag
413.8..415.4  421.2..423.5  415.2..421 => -0.04 mag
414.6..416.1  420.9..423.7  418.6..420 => -0.03 mag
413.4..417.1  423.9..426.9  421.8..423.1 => 0.06 mag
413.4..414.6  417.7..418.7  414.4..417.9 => -0.02 mag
